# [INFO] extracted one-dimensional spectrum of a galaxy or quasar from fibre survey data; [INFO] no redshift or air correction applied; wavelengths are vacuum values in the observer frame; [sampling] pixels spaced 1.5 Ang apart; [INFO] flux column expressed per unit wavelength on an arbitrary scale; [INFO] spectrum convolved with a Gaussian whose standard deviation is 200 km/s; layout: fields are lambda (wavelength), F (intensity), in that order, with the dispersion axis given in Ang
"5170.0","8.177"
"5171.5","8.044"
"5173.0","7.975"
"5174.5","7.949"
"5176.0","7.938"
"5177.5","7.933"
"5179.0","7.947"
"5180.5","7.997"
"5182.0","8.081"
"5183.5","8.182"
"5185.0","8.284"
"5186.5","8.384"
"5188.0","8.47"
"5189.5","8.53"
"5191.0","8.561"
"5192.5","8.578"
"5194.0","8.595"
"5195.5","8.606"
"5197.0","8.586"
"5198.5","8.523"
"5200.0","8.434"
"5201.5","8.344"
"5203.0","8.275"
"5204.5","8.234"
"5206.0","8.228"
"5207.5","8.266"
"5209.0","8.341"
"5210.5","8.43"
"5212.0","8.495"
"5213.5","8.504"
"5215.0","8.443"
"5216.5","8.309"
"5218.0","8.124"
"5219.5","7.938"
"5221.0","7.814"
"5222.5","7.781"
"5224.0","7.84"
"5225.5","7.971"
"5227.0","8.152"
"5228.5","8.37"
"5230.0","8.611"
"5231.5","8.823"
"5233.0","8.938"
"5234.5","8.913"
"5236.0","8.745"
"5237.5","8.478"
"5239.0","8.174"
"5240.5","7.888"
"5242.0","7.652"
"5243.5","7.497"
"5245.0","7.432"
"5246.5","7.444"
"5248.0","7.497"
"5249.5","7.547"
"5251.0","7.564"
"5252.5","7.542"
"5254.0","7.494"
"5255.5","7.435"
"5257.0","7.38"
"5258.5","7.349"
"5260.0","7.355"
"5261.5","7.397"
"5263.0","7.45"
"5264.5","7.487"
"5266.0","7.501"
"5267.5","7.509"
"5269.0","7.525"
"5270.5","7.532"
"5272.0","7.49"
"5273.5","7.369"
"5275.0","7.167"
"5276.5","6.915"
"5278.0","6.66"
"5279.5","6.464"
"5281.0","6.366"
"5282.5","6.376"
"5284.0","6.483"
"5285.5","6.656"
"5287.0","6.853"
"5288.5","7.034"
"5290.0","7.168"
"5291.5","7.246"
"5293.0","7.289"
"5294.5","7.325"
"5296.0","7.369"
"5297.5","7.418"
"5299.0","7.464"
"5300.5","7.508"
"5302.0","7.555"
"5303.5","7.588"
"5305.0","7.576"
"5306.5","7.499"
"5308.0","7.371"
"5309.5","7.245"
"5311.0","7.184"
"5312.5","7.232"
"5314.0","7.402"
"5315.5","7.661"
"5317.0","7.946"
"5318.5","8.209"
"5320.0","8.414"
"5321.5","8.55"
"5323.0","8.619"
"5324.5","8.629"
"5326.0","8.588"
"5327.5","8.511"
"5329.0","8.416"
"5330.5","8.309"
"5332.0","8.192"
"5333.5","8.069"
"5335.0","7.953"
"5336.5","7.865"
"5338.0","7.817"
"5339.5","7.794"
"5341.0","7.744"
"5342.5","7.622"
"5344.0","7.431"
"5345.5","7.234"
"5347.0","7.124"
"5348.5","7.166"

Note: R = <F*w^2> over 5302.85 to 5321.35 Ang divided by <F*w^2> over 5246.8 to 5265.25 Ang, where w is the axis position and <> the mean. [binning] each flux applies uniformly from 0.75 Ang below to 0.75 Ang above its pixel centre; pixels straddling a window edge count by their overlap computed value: 1.0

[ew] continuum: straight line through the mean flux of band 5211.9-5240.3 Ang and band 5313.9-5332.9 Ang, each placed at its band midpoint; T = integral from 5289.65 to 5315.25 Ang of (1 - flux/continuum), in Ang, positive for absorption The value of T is 2.8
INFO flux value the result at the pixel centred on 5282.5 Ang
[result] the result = 6.376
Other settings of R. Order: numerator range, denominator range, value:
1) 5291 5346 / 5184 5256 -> 0.99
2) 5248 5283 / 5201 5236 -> 0.89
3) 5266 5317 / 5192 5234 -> 0.89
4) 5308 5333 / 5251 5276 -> 1.11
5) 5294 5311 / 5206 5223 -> 0.93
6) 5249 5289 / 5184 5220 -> 0.88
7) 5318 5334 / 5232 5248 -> 1.07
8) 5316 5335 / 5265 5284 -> 1.21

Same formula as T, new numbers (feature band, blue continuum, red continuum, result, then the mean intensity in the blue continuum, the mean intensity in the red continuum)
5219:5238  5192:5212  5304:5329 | -0.08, 8.42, 7.93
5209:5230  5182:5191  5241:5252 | -0.76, 8.36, 7.53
